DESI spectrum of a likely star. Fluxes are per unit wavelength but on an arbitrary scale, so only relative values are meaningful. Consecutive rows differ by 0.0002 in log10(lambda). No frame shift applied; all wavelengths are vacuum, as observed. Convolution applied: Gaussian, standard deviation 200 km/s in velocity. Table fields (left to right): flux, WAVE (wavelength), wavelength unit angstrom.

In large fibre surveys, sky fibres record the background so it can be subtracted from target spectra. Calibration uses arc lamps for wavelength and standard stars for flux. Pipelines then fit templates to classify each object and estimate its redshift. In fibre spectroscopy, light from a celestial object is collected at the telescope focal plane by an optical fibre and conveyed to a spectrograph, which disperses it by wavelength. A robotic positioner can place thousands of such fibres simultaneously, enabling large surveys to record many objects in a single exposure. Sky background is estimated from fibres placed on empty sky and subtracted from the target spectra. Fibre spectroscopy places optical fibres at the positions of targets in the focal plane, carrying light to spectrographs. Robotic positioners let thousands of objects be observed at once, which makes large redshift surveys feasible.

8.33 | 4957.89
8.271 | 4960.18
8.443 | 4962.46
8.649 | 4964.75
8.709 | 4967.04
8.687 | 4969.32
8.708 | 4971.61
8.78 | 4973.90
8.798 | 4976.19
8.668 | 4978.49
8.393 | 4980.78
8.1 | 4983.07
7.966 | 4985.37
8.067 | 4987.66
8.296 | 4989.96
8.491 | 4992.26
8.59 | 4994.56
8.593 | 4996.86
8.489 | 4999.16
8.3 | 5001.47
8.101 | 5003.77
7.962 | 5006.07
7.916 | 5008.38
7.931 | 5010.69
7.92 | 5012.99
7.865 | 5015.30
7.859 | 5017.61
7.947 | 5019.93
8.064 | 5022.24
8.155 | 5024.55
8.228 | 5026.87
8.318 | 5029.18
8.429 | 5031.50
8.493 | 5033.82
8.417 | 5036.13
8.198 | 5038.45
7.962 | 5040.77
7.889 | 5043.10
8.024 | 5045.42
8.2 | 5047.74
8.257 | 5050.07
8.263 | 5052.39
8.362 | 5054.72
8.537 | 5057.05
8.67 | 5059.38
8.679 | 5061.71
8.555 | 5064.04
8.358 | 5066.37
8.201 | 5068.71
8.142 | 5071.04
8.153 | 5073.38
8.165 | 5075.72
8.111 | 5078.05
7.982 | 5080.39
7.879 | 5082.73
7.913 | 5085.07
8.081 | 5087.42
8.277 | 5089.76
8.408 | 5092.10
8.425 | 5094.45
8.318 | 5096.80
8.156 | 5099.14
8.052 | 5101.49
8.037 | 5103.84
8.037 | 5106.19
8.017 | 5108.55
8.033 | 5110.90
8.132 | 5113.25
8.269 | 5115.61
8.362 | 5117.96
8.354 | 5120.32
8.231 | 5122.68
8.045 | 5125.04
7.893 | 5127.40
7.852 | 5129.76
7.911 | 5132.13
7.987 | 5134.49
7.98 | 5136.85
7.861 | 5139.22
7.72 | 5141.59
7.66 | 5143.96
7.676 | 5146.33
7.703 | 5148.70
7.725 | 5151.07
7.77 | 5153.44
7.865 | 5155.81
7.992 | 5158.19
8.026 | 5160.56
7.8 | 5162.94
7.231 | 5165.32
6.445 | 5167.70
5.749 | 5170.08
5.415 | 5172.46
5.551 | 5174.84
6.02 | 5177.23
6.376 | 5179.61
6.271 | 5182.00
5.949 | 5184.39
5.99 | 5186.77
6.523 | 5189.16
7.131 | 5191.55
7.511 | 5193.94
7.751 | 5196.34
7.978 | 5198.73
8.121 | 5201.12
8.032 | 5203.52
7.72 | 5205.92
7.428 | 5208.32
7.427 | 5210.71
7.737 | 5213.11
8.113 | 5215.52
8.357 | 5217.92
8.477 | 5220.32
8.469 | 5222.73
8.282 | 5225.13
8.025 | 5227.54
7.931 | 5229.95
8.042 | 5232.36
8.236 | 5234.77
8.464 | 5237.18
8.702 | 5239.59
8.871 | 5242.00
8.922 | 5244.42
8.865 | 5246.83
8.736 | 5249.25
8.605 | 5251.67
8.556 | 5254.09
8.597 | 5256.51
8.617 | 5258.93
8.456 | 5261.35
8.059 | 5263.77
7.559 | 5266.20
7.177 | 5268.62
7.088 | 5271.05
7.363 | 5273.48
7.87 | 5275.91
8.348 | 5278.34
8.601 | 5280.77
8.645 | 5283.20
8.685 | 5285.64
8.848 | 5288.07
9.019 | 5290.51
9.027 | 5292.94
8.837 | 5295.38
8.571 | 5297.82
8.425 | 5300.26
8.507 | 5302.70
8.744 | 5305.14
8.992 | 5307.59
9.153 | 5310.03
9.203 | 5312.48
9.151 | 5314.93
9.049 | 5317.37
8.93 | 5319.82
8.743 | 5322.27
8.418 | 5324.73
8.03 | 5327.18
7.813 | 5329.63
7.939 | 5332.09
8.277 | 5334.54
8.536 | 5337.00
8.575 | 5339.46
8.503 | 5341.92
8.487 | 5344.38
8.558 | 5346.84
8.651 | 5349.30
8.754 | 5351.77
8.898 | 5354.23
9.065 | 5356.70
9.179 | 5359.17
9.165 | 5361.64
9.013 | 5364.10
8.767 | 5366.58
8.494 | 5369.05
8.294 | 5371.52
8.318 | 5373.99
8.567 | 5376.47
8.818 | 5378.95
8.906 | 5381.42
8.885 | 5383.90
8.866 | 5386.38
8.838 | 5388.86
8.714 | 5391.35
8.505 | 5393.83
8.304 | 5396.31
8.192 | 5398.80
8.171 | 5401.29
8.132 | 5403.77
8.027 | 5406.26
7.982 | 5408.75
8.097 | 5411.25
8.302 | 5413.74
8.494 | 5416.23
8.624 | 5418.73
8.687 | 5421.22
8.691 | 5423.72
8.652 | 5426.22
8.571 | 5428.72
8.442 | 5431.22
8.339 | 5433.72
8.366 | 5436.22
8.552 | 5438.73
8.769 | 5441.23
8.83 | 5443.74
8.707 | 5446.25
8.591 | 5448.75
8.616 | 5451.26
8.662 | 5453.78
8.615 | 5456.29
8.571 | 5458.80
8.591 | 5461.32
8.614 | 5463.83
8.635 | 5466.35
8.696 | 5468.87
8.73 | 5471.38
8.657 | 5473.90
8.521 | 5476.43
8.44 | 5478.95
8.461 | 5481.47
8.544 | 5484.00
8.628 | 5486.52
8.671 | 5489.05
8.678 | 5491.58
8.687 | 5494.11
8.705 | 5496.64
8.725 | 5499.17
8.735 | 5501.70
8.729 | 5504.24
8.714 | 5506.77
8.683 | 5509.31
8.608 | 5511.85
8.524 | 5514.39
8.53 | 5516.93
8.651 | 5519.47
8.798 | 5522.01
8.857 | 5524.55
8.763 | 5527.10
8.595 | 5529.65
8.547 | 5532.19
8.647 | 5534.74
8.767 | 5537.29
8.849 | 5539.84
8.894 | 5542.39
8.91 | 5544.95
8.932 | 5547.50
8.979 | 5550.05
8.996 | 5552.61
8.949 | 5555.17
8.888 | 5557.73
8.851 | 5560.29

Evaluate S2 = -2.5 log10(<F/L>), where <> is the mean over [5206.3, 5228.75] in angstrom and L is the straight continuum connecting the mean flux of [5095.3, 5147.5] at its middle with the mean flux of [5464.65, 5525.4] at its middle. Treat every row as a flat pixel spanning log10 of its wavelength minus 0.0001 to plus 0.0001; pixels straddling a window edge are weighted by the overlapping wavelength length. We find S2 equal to 0.02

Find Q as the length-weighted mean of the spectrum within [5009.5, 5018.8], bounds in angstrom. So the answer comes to 7.89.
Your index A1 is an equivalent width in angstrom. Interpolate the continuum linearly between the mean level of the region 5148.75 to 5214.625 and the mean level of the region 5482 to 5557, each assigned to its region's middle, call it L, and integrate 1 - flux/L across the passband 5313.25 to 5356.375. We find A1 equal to -4.0 angstrom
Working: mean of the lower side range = 7.11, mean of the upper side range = 8.73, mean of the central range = 8.57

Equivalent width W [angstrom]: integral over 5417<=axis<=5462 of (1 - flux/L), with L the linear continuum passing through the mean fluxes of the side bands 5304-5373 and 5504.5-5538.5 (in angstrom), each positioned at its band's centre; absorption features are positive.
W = 0.4 angstrom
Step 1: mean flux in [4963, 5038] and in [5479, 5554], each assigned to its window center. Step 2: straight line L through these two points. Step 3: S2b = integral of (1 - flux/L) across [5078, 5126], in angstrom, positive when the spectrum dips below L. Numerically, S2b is 1.4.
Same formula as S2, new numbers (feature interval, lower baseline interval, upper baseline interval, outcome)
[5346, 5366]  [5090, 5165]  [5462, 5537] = -0.06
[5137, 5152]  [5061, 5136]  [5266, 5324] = 0.07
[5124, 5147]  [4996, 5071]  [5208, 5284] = 0.05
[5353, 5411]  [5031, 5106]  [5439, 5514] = -0.01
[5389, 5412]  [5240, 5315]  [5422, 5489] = 0.04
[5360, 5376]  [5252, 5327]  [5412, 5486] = -0.02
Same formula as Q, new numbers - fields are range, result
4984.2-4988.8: 8.02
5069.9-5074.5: 8.14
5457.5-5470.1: 8.62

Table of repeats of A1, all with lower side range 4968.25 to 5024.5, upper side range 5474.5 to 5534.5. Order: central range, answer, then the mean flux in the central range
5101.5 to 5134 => 1.05 angstrom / 8.09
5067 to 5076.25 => 0.16 angstrom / 8.17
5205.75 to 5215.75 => 0.93 angstrom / 7.64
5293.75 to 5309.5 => -0.40 angstrom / 8.71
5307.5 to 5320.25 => -0.89 angstrom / 9.1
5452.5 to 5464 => 0.00 angstrom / 8.61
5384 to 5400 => -0.06 angstrom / 8.59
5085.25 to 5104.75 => 0.31 angstrom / 8.21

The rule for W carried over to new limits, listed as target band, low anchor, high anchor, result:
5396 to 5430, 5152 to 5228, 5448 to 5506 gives -0.1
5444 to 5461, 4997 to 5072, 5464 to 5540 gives -0.1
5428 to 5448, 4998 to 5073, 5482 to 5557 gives 0.2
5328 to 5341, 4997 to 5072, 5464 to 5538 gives 0.4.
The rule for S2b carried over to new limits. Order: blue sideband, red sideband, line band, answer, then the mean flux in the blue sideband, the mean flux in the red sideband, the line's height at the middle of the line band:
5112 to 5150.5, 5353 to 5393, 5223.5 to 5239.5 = 0.2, 7.97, 8.8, 8.31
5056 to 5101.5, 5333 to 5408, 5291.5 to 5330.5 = -0.9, 8.26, 8.61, 8.54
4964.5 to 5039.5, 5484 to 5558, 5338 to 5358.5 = -0.2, 8.3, 8.74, 8.59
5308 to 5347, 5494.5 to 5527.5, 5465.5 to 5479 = 0.1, 8.59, 8.69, 8.67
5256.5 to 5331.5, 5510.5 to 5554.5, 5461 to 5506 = 0.3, 8.46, 8.76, 8.7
